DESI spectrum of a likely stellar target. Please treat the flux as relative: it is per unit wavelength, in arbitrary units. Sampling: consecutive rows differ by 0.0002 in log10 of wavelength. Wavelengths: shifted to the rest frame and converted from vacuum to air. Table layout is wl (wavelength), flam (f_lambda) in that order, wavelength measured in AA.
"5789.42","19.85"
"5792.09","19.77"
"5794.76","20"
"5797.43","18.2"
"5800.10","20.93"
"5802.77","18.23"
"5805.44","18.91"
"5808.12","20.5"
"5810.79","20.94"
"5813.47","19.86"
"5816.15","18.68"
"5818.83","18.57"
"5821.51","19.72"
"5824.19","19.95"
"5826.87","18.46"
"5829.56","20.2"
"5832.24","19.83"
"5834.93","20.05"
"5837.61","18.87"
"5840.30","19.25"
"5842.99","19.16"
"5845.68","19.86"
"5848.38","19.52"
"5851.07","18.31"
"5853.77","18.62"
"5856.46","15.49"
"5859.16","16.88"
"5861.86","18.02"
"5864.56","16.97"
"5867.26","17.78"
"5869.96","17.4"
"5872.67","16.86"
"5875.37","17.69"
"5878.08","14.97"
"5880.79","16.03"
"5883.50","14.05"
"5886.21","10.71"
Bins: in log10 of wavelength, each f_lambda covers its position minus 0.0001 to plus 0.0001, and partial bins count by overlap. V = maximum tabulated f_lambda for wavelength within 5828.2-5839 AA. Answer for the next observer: 20.2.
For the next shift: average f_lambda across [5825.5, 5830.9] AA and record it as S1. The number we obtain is 19.3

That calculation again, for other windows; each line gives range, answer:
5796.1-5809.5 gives 19.4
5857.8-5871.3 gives 17.4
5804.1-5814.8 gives 20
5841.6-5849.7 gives 19.5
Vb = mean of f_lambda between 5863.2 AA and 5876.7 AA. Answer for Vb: 17.3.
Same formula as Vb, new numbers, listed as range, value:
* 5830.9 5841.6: 19.5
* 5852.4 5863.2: 17.3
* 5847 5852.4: 18.9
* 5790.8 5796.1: 19.9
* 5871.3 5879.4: 16.5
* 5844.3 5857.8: 18.4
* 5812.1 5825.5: 19.4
